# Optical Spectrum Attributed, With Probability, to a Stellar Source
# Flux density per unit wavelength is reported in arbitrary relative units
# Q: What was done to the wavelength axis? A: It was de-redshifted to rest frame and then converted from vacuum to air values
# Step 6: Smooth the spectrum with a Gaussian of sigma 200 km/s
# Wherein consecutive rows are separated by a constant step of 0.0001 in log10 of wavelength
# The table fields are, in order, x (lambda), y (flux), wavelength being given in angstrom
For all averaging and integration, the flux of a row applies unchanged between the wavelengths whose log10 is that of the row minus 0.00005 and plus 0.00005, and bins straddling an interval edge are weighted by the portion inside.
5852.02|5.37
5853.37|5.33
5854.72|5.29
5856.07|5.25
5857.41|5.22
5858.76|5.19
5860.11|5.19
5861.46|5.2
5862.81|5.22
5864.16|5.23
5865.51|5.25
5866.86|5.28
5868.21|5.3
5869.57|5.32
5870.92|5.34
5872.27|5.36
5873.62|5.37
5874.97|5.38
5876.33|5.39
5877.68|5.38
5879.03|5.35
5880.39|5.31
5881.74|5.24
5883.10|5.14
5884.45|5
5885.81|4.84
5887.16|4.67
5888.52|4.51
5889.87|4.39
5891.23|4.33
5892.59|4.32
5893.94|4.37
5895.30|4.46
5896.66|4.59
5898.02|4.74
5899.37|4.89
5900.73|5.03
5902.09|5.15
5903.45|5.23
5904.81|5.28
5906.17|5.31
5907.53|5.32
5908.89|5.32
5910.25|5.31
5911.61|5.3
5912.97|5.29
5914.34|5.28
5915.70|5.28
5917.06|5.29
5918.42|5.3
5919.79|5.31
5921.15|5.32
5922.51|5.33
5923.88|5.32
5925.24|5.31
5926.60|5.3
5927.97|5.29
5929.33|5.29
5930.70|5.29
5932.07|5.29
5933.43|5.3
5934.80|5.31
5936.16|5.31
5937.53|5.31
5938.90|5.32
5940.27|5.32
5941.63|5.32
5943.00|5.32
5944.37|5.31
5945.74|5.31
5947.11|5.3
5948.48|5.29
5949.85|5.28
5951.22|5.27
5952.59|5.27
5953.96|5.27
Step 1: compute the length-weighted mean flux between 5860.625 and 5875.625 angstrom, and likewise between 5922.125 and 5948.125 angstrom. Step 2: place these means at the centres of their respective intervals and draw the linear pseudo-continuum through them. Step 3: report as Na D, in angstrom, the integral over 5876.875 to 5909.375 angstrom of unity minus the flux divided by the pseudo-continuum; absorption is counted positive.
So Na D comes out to 2.3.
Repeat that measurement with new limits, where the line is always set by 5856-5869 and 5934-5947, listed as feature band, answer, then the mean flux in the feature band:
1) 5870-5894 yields 1.1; 5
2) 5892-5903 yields 1.2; 4.71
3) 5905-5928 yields -0.1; 5.3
